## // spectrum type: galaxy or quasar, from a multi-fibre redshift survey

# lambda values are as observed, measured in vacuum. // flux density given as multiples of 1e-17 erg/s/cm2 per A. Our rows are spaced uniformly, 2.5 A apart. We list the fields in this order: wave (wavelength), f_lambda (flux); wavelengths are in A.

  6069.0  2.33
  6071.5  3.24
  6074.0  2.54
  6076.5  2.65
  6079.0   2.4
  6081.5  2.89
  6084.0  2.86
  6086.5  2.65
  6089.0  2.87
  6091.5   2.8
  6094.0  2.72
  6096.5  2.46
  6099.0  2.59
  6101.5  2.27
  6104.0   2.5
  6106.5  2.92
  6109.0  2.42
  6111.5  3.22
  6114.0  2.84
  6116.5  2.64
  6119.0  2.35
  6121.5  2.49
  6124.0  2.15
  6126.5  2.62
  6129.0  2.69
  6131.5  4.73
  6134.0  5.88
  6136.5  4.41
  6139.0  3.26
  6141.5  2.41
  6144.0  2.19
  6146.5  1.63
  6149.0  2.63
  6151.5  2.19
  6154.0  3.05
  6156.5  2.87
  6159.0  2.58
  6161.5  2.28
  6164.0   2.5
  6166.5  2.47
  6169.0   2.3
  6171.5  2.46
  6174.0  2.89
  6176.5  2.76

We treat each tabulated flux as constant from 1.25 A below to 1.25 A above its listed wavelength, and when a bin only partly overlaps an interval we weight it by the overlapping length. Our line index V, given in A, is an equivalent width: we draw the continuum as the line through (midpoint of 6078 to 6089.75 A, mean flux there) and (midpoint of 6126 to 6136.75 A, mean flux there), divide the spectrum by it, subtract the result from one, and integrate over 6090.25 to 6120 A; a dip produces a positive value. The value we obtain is 6.2 A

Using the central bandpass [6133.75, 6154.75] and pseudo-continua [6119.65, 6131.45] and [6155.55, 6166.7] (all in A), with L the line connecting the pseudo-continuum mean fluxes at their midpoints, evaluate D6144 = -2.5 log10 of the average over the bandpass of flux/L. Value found -0.122 mag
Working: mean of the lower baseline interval 2.71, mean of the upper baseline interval 2.54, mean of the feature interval 2.94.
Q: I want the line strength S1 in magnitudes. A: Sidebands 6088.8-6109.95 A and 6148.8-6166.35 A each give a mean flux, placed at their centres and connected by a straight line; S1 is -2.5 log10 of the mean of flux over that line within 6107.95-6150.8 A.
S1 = -0.15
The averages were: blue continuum 2.61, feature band 2.97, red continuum 2.58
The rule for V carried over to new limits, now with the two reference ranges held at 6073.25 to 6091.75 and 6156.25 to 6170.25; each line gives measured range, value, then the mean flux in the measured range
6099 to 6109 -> 0.4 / 2.55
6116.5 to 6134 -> -3.1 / 3.04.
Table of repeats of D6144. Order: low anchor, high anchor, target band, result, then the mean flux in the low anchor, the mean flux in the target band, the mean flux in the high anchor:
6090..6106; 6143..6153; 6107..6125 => -0.07 mag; 2.58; 2.61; 2.18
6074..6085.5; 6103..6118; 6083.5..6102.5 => 0.03 mag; 2.68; 2.65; 2.75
